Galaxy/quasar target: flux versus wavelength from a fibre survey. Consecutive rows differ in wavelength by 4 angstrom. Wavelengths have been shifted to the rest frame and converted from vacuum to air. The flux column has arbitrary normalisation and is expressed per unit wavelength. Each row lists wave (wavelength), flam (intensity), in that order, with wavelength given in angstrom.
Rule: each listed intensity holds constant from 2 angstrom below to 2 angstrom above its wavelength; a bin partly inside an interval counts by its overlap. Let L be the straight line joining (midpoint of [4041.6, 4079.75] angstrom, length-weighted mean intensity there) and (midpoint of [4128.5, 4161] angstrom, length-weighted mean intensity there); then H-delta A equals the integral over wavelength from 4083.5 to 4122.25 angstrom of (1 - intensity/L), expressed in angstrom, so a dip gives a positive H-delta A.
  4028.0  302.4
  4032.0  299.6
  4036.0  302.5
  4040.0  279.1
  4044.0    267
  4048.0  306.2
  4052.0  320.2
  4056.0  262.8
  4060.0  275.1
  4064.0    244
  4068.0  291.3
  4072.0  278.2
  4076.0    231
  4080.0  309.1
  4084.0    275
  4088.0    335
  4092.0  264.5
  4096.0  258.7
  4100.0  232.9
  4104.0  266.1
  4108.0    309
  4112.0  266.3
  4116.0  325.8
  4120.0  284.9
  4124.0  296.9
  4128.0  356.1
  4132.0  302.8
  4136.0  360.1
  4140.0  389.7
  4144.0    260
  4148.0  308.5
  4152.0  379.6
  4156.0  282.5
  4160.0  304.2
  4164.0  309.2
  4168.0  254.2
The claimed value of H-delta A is 2.4 angstrom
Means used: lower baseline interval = 277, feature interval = 282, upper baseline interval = 326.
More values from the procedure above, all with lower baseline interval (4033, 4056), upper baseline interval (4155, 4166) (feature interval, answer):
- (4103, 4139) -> -1.6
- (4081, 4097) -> 0.5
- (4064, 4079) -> 1.4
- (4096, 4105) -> 1.4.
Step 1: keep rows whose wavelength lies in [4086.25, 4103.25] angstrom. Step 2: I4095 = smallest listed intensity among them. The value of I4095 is 232.9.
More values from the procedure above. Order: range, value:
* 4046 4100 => 231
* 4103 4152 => 260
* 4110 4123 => 266.3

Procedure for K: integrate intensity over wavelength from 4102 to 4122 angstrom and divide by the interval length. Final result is 290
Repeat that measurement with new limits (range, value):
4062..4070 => 268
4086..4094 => 300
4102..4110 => 288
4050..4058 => 292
